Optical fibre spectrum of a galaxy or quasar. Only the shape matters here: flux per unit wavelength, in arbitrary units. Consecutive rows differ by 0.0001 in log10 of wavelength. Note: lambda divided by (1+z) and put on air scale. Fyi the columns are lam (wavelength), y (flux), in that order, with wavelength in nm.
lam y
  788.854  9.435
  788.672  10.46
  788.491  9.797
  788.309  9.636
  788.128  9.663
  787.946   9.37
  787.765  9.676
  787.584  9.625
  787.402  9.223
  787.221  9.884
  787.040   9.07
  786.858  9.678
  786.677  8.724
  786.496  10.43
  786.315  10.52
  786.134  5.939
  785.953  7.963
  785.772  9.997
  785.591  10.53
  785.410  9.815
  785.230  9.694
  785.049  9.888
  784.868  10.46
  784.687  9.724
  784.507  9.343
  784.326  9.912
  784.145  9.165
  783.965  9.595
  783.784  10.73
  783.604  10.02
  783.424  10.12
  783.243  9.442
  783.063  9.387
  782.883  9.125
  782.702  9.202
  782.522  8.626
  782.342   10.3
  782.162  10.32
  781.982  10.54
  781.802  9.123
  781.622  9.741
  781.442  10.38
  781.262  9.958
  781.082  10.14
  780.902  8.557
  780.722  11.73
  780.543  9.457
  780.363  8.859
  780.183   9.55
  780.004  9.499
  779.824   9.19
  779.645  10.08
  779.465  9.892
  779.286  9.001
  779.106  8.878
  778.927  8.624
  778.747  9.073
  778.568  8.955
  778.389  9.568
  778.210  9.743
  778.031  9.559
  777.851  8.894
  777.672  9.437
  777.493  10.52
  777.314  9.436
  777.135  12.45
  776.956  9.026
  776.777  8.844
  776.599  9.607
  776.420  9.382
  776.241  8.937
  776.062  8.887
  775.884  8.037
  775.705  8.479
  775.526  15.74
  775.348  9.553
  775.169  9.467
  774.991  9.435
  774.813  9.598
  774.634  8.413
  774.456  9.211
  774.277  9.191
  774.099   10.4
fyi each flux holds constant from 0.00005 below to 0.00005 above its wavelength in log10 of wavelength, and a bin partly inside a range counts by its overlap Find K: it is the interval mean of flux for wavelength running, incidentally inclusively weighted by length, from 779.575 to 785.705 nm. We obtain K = 9.77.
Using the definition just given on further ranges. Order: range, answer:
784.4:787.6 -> 9.47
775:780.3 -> 9.59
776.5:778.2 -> 9.75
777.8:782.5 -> 9.59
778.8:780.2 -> 9.32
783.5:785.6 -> 9.89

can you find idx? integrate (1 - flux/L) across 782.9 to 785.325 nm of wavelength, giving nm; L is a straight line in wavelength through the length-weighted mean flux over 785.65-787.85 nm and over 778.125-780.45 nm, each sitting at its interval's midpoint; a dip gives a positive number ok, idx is -0.14 nm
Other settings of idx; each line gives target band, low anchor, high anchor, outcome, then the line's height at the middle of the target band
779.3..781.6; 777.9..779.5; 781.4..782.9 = -0.07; 9.47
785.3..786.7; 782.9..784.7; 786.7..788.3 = 0.05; 9.59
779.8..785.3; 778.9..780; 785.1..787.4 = -0.23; 9.34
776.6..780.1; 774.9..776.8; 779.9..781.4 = 0.07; 9.72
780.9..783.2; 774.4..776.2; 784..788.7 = -0.02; 9.59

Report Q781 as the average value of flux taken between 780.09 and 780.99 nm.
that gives 9.64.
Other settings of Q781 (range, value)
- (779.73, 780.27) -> 9.43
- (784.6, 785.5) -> 9.92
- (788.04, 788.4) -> 9.66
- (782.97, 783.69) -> 9.74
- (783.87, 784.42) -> 9.55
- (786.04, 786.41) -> 8.26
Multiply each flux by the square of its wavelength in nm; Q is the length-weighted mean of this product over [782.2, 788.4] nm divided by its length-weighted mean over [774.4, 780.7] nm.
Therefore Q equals 1.02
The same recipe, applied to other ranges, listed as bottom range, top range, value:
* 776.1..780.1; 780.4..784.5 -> 1.04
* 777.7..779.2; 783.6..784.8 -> 1.08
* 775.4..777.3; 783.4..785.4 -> 1.02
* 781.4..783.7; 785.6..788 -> 0.97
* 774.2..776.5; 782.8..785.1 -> 1.04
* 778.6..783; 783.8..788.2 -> 1.01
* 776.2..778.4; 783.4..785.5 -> 1.04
